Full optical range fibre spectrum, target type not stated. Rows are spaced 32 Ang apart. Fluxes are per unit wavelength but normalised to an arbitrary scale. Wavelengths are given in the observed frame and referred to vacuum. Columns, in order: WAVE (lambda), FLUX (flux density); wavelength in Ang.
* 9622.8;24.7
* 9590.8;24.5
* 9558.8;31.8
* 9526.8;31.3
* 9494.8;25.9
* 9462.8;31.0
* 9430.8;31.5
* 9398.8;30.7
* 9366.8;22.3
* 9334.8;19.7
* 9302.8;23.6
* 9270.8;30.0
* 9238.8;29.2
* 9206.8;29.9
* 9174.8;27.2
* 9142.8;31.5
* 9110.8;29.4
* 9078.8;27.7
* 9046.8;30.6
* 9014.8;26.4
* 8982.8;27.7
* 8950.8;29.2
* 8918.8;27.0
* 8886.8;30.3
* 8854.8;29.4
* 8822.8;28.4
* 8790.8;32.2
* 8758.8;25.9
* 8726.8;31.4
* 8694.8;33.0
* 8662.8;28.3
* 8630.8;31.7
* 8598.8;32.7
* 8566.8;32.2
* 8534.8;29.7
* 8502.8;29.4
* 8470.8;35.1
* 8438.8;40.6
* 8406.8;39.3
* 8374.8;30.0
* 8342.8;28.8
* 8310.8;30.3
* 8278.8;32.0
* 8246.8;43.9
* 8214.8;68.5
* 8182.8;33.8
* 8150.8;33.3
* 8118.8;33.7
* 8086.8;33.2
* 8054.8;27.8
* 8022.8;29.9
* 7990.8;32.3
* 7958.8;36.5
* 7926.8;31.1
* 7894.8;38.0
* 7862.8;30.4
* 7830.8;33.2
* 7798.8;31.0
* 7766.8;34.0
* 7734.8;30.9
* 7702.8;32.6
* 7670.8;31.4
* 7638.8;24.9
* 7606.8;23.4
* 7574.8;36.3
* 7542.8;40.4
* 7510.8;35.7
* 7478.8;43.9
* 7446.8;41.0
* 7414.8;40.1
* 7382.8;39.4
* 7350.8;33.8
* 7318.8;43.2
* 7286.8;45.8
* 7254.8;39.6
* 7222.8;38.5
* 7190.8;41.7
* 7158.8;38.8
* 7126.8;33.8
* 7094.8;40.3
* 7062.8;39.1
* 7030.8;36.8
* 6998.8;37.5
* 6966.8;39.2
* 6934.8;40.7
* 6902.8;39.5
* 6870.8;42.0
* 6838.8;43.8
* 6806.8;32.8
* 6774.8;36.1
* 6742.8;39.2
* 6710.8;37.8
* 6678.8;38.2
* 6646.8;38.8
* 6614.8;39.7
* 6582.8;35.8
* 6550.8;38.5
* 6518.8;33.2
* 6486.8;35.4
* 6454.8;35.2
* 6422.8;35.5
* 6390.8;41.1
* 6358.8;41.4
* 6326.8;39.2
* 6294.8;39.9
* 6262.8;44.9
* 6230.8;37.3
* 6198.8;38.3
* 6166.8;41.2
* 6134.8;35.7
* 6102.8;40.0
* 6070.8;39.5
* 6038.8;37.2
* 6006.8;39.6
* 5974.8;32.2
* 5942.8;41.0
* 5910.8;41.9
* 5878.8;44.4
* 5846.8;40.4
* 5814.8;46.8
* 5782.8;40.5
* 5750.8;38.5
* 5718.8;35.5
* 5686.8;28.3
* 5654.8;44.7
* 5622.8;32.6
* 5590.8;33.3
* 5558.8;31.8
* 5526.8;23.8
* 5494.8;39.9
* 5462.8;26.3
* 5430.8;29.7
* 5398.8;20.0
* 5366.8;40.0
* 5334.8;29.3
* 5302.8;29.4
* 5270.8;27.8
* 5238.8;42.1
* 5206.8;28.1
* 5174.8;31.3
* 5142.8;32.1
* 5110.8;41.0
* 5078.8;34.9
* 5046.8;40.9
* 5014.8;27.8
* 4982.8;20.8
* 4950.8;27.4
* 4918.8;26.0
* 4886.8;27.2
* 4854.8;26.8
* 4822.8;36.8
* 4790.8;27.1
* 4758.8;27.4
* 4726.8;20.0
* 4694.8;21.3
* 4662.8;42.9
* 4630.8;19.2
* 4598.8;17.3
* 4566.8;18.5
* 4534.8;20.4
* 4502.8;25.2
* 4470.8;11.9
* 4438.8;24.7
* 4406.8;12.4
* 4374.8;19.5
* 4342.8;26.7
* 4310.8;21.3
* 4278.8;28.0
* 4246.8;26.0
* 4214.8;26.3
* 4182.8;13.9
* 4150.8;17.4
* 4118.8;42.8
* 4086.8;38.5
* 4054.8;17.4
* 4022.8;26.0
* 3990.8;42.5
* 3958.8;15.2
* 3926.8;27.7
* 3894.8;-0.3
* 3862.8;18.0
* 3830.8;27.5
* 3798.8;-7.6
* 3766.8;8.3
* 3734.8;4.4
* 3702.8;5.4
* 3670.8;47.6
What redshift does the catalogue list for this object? 0.252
